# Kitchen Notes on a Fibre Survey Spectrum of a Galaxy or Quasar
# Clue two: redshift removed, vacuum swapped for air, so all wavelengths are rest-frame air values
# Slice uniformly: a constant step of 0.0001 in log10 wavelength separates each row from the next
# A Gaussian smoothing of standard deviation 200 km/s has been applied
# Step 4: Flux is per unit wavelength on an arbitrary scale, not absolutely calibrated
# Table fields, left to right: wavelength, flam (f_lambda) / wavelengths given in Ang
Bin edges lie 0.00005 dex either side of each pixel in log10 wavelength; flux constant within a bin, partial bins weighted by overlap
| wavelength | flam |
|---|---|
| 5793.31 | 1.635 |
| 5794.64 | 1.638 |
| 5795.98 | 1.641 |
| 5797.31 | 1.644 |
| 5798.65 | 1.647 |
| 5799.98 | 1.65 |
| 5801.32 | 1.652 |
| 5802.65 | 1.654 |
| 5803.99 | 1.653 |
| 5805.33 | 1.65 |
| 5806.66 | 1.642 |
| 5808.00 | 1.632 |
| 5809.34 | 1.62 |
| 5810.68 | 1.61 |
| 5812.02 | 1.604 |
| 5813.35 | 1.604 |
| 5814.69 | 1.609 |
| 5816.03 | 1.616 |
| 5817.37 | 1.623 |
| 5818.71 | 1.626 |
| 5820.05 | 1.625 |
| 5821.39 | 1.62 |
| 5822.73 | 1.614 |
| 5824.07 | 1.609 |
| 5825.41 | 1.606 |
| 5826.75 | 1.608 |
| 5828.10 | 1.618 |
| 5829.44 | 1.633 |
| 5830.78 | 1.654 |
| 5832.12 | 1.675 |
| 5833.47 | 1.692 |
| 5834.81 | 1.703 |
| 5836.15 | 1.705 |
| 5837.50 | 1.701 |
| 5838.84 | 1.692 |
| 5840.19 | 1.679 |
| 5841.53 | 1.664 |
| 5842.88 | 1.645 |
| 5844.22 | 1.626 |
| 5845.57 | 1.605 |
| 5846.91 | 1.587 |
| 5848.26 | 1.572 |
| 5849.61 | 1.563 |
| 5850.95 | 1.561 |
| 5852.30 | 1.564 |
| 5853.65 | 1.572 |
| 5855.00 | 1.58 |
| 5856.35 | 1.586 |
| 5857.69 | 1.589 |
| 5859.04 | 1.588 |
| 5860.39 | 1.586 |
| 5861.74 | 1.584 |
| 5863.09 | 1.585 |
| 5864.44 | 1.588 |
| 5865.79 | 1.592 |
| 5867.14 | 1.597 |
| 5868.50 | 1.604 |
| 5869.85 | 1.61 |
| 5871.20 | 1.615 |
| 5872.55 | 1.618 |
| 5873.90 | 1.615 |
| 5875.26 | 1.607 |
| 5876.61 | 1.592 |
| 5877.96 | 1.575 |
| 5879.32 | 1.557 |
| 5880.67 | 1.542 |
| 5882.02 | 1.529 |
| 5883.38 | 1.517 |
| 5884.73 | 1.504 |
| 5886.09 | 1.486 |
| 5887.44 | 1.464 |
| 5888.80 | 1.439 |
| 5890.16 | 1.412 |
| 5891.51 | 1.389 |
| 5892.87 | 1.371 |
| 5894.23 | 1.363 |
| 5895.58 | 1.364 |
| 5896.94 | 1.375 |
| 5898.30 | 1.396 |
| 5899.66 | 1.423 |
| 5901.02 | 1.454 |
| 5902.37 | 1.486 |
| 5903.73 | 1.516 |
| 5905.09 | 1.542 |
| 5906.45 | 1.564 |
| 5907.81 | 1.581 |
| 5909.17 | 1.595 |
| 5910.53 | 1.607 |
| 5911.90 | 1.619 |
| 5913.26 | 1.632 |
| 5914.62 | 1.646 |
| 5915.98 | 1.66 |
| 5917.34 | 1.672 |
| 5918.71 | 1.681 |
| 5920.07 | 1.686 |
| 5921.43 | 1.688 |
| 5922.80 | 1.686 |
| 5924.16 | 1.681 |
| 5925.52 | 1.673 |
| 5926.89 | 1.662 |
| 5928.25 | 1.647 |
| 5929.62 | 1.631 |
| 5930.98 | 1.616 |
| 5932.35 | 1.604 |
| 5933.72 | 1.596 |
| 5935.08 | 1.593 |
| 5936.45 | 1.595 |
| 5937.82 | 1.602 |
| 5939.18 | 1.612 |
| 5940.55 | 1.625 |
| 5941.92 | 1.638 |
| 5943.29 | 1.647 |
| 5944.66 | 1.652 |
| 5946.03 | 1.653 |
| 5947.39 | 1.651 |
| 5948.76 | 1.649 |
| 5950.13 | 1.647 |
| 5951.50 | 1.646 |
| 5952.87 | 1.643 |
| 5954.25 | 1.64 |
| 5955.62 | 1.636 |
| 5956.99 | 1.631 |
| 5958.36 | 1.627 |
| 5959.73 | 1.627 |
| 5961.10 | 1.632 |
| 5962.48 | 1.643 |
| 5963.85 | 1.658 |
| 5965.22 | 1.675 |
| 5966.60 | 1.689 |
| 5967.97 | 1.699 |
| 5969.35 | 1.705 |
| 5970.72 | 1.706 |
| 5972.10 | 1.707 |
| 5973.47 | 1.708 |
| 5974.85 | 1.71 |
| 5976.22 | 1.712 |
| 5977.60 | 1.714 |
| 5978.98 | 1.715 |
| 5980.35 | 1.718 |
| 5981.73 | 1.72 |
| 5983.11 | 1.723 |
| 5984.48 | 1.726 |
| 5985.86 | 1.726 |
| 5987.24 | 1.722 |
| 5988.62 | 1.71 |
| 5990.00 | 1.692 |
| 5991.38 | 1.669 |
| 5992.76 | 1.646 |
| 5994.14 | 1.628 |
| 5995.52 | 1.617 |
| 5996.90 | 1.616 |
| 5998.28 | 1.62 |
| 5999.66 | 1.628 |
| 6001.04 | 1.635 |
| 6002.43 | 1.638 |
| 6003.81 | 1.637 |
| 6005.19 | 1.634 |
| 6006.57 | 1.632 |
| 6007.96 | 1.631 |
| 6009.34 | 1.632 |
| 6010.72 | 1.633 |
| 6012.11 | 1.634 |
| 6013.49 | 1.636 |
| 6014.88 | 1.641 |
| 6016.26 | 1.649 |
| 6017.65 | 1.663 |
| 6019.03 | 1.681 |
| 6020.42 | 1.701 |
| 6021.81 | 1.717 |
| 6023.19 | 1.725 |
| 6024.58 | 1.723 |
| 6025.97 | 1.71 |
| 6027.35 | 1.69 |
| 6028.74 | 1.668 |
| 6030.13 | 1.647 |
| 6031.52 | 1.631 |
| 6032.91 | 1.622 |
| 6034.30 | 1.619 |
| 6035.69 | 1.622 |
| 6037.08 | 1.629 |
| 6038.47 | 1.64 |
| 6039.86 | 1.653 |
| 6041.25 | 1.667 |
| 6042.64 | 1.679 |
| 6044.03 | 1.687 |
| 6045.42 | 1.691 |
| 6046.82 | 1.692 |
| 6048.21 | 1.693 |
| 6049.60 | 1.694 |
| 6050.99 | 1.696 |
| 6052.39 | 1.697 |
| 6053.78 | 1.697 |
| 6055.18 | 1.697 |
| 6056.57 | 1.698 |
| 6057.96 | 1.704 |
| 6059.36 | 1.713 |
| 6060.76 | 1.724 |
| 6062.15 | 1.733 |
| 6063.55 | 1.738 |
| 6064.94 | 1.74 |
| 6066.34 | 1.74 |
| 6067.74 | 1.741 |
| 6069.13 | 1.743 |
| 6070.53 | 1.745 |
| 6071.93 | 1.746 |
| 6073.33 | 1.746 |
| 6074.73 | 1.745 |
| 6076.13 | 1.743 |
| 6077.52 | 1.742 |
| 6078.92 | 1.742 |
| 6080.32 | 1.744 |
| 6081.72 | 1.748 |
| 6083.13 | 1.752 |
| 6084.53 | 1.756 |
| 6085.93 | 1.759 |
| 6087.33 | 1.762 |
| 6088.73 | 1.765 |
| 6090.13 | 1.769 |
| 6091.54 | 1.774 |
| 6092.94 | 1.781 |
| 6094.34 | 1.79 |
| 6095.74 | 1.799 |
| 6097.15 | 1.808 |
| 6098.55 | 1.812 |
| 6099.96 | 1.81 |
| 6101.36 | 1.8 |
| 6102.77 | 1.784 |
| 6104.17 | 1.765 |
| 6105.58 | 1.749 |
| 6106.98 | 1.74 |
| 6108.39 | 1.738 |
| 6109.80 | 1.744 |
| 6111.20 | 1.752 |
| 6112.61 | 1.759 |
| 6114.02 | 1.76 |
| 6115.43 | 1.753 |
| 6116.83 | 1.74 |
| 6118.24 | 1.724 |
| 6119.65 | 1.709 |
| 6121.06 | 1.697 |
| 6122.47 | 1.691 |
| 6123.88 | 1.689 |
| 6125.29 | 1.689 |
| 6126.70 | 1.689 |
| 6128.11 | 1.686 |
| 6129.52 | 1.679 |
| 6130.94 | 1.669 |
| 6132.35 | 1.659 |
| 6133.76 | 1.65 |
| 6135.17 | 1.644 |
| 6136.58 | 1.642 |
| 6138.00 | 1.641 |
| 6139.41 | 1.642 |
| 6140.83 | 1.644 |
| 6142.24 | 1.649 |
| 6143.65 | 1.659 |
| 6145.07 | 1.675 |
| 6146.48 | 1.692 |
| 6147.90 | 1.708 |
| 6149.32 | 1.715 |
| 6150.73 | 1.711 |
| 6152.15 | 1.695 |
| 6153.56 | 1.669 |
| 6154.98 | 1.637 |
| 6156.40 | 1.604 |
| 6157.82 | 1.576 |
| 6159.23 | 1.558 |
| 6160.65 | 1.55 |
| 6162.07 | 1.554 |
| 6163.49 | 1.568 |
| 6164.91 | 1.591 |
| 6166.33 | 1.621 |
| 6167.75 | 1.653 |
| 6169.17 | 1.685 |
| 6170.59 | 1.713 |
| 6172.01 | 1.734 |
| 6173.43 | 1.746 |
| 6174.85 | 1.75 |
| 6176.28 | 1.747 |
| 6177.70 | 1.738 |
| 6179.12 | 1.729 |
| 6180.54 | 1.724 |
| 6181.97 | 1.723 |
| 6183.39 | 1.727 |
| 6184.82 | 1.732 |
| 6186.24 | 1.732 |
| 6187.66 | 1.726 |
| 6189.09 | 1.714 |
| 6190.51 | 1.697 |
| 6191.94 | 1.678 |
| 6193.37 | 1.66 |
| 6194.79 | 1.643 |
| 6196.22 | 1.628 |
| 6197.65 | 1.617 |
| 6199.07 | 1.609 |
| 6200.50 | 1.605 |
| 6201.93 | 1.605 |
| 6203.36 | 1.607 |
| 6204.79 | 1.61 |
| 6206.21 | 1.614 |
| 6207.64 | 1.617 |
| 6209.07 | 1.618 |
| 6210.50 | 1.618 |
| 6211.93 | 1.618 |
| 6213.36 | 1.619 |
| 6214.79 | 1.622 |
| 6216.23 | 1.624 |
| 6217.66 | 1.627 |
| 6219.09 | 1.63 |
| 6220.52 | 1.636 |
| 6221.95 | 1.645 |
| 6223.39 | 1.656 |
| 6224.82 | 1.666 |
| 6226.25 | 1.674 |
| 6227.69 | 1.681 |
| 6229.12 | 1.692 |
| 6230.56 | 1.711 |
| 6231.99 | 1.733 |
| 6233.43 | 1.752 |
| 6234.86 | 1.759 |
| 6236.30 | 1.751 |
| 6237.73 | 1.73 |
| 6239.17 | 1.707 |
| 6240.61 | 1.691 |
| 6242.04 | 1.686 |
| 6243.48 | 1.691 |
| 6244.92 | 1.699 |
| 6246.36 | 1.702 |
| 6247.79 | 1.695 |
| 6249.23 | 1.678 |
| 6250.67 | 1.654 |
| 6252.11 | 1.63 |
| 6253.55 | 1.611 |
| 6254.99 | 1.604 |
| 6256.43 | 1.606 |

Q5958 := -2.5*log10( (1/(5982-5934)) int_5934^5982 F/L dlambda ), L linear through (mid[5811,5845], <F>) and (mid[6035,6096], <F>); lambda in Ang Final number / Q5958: 0.02 mag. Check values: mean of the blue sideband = 1.64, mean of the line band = 1.66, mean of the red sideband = 1.72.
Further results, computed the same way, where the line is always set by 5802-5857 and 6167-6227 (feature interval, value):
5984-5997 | -0.02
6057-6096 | -0.06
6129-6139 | 0.00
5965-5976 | -0.04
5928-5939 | 0.02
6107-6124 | -0.05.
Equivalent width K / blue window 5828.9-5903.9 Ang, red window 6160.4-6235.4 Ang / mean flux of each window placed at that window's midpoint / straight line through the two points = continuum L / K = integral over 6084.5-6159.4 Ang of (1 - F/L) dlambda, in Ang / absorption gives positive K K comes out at -3.3 Ang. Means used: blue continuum 1.56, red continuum 1.67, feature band 1.71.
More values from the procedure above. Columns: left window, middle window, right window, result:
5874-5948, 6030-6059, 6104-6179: -0.65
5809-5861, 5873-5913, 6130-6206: 3.12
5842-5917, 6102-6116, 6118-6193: -0.85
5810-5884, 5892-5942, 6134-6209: 1.37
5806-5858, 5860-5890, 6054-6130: 1.51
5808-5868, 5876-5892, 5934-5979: 1.28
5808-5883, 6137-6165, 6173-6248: 0.48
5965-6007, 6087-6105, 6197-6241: -1.27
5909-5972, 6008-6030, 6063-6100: 0.49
